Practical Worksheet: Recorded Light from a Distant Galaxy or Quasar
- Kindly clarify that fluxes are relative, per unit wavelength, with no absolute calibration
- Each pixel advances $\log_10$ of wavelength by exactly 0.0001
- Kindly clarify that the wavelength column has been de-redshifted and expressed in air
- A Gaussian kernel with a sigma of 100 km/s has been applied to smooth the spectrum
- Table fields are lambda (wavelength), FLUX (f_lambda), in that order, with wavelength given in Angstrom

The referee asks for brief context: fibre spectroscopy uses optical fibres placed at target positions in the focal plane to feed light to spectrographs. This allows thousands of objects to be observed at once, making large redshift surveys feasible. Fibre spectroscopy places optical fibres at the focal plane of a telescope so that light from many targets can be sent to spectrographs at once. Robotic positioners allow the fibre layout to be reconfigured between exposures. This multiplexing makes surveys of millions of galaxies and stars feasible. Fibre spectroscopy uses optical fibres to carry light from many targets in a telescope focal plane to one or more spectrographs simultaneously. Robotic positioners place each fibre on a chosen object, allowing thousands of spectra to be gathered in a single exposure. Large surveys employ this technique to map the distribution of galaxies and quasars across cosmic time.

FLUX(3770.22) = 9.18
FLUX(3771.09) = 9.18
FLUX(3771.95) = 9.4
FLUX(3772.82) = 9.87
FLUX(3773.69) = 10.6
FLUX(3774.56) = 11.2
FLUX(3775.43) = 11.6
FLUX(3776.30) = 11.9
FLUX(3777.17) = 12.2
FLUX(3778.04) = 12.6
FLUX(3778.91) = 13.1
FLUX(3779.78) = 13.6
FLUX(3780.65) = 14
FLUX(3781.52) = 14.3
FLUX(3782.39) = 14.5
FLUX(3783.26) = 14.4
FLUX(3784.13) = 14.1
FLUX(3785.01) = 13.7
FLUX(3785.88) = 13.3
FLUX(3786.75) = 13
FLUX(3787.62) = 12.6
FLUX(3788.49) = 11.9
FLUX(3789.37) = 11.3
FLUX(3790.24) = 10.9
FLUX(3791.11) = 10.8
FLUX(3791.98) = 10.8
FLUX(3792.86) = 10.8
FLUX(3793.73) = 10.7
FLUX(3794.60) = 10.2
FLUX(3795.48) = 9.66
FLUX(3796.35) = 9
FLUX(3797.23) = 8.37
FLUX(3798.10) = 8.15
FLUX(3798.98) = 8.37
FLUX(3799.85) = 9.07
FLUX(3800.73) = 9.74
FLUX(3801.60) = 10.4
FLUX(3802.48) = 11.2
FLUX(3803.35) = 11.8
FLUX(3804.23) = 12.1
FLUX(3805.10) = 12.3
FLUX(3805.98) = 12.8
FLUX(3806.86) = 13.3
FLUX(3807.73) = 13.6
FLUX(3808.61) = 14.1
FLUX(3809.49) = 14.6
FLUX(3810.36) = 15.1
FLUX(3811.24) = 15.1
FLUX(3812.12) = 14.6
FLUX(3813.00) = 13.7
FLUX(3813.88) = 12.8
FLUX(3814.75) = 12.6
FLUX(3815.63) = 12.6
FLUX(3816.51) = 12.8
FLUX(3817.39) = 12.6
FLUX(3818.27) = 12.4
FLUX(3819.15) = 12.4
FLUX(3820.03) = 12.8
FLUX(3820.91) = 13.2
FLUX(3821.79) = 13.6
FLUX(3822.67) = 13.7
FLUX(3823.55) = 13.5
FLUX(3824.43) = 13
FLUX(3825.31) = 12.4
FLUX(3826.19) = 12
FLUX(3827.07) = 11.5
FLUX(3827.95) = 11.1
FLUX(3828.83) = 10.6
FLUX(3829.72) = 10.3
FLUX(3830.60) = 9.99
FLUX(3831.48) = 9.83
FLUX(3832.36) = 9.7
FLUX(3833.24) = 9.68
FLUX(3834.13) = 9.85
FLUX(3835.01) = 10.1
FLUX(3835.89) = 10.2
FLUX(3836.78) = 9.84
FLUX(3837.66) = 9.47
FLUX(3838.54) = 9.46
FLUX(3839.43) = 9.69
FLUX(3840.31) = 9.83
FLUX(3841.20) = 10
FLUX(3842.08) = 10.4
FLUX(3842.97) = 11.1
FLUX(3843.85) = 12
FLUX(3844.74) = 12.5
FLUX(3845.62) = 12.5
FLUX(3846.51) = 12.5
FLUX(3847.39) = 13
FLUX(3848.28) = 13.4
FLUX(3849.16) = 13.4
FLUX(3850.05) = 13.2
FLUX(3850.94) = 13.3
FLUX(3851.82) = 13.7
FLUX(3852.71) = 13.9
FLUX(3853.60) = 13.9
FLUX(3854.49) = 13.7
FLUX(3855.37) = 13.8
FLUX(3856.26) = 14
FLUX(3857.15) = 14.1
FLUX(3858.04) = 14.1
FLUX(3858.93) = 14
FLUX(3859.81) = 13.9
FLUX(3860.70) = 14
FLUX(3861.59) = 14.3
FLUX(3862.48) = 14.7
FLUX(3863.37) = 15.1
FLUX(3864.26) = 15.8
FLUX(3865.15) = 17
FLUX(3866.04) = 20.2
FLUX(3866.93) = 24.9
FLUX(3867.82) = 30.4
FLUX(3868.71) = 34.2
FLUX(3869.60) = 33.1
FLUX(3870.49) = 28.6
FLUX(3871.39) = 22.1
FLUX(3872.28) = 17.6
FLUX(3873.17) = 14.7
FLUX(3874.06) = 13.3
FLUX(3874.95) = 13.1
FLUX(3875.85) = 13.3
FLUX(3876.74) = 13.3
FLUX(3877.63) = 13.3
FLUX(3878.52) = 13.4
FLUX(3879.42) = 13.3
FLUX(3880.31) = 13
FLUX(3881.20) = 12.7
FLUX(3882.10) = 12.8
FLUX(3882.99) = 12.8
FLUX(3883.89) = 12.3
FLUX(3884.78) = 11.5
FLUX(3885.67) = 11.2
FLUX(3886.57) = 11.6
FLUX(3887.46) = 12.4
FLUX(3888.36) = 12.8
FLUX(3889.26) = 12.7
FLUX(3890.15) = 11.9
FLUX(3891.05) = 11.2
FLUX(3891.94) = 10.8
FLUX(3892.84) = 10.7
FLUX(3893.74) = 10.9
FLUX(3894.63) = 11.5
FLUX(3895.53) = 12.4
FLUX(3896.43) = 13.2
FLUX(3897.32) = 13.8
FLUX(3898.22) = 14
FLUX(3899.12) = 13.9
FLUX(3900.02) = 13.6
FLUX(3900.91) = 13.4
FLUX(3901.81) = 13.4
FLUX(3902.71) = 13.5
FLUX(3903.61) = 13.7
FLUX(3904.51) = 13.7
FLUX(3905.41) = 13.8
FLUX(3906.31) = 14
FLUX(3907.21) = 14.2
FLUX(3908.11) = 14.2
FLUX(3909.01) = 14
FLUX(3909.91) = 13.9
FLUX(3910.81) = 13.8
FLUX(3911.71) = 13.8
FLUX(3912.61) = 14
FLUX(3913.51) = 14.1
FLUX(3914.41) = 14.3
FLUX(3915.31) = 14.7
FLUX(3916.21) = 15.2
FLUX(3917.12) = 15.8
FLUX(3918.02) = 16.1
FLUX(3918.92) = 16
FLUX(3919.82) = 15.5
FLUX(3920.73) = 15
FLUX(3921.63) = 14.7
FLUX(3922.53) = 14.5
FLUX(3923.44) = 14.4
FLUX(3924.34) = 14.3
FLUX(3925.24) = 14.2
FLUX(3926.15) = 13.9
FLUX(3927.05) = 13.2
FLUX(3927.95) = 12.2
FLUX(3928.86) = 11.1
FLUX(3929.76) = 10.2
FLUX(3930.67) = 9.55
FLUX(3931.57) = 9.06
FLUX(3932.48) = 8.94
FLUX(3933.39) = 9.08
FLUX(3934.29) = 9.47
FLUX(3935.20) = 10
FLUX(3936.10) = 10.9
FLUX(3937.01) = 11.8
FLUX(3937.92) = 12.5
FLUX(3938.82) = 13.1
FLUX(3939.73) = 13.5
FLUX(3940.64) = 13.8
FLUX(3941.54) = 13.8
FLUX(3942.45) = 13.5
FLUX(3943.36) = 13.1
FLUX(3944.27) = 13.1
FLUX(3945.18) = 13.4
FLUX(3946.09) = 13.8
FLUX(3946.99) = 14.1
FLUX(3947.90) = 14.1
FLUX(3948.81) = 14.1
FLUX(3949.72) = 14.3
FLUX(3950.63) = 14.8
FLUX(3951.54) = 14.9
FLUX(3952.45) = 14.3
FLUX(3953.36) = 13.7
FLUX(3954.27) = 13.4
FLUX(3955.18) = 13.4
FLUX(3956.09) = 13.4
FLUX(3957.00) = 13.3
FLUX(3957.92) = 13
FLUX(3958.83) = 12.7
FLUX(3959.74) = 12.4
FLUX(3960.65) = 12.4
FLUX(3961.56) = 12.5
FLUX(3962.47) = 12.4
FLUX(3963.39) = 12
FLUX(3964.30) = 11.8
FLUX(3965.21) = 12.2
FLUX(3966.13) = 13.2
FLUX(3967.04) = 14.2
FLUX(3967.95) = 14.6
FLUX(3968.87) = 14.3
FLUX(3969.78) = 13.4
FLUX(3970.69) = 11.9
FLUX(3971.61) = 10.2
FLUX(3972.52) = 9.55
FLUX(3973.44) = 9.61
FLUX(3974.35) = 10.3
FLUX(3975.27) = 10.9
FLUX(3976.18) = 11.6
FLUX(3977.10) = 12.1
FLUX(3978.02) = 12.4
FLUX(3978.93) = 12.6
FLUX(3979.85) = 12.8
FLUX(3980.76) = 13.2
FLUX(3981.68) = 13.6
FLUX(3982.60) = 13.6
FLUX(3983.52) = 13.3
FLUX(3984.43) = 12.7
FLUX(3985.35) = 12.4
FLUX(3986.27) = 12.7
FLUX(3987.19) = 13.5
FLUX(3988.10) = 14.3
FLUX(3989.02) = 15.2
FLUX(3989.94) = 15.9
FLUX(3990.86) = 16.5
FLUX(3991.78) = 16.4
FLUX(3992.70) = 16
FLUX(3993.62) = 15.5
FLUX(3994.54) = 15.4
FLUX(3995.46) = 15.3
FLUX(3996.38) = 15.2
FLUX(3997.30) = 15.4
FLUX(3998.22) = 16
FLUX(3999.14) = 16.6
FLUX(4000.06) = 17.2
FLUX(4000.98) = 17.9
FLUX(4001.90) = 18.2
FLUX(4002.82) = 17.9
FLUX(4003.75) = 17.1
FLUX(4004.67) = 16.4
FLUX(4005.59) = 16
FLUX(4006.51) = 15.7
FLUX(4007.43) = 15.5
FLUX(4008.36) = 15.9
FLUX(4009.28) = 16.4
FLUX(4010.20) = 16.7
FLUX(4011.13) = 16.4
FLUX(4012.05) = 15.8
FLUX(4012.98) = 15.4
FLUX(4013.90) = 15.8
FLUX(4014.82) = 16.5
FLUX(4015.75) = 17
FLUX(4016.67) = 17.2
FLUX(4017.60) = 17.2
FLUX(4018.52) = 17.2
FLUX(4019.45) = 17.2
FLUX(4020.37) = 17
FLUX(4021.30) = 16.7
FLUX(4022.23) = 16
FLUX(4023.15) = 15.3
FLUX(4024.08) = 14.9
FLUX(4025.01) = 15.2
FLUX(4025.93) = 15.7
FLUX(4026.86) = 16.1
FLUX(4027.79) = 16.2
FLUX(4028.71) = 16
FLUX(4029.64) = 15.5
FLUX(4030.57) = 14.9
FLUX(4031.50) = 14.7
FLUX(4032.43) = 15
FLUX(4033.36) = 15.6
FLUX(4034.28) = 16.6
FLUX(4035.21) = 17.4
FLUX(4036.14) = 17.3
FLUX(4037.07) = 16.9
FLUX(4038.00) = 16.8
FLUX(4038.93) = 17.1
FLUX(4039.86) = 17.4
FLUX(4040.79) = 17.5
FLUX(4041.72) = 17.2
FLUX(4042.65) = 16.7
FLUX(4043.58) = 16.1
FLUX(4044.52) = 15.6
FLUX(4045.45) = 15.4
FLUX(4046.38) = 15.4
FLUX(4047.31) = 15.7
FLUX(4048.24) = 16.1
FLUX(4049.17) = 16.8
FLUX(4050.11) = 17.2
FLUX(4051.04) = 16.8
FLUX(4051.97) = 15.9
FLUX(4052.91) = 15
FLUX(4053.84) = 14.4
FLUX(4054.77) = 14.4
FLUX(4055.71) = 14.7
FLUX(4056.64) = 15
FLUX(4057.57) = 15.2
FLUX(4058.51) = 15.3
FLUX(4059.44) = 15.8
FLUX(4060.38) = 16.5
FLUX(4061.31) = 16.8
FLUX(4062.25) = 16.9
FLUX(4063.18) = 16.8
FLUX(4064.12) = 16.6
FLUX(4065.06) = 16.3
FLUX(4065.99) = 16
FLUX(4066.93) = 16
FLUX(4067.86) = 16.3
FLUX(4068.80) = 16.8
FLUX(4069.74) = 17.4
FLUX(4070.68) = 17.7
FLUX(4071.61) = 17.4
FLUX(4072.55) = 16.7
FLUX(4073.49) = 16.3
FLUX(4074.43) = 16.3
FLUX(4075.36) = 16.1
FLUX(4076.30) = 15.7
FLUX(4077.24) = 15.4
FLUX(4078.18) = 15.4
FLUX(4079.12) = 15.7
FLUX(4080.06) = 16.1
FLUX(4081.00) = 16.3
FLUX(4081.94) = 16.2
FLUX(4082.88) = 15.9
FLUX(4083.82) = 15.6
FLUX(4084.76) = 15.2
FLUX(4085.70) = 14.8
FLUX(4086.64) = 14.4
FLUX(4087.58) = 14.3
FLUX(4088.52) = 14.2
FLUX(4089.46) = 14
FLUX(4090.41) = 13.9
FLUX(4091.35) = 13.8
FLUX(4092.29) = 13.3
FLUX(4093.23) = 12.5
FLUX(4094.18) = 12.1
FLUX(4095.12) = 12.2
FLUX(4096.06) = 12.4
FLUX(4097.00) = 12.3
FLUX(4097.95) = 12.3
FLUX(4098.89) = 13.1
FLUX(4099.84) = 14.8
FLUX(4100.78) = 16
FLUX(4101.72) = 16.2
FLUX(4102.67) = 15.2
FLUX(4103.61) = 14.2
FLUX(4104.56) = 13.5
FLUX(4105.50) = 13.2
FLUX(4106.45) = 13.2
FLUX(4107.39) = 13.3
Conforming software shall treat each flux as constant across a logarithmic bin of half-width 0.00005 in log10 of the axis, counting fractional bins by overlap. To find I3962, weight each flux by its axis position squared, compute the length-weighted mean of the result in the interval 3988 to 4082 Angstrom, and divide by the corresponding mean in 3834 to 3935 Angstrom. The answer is 1.26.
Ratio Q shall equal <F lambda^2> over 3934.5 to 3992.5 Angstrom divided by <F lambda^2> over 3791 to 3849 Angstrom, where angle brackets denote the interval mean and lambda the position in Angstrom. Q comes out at 1.22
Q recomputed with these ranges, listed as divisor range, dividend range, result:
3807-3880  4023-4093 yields 1.26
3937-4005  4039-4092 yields 1.21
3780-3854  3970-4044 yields 1.41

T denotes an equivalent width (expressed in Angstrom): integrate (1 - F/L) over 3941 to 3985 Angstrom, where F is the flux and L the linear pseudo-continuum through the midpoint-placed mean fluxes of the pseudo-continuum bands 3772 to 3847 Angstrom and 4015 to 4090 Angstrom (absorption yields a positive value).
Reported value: 4.7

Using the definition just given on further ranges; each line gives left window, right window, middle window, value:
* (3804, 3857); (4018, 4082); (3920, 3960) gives 3.7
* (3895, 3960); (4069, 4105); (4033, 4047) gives -2.1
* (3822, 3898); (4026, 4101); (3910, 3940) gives 2.7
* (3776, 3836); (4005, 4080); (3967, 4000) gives 3.3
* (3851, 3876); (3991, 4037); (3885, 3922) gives 8.1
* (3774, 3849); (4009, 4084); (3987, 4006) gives -1.1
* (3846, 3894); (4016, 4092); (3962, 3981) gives 4.2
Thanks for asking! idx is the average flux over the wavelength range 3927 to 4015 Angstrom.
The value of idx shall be 13.6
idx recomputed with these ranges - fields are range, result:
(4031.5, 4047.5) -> 16.4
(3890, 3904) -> 12.6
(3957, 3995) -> 13.1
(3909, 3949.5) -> 13.2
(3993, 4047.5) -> 16.3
